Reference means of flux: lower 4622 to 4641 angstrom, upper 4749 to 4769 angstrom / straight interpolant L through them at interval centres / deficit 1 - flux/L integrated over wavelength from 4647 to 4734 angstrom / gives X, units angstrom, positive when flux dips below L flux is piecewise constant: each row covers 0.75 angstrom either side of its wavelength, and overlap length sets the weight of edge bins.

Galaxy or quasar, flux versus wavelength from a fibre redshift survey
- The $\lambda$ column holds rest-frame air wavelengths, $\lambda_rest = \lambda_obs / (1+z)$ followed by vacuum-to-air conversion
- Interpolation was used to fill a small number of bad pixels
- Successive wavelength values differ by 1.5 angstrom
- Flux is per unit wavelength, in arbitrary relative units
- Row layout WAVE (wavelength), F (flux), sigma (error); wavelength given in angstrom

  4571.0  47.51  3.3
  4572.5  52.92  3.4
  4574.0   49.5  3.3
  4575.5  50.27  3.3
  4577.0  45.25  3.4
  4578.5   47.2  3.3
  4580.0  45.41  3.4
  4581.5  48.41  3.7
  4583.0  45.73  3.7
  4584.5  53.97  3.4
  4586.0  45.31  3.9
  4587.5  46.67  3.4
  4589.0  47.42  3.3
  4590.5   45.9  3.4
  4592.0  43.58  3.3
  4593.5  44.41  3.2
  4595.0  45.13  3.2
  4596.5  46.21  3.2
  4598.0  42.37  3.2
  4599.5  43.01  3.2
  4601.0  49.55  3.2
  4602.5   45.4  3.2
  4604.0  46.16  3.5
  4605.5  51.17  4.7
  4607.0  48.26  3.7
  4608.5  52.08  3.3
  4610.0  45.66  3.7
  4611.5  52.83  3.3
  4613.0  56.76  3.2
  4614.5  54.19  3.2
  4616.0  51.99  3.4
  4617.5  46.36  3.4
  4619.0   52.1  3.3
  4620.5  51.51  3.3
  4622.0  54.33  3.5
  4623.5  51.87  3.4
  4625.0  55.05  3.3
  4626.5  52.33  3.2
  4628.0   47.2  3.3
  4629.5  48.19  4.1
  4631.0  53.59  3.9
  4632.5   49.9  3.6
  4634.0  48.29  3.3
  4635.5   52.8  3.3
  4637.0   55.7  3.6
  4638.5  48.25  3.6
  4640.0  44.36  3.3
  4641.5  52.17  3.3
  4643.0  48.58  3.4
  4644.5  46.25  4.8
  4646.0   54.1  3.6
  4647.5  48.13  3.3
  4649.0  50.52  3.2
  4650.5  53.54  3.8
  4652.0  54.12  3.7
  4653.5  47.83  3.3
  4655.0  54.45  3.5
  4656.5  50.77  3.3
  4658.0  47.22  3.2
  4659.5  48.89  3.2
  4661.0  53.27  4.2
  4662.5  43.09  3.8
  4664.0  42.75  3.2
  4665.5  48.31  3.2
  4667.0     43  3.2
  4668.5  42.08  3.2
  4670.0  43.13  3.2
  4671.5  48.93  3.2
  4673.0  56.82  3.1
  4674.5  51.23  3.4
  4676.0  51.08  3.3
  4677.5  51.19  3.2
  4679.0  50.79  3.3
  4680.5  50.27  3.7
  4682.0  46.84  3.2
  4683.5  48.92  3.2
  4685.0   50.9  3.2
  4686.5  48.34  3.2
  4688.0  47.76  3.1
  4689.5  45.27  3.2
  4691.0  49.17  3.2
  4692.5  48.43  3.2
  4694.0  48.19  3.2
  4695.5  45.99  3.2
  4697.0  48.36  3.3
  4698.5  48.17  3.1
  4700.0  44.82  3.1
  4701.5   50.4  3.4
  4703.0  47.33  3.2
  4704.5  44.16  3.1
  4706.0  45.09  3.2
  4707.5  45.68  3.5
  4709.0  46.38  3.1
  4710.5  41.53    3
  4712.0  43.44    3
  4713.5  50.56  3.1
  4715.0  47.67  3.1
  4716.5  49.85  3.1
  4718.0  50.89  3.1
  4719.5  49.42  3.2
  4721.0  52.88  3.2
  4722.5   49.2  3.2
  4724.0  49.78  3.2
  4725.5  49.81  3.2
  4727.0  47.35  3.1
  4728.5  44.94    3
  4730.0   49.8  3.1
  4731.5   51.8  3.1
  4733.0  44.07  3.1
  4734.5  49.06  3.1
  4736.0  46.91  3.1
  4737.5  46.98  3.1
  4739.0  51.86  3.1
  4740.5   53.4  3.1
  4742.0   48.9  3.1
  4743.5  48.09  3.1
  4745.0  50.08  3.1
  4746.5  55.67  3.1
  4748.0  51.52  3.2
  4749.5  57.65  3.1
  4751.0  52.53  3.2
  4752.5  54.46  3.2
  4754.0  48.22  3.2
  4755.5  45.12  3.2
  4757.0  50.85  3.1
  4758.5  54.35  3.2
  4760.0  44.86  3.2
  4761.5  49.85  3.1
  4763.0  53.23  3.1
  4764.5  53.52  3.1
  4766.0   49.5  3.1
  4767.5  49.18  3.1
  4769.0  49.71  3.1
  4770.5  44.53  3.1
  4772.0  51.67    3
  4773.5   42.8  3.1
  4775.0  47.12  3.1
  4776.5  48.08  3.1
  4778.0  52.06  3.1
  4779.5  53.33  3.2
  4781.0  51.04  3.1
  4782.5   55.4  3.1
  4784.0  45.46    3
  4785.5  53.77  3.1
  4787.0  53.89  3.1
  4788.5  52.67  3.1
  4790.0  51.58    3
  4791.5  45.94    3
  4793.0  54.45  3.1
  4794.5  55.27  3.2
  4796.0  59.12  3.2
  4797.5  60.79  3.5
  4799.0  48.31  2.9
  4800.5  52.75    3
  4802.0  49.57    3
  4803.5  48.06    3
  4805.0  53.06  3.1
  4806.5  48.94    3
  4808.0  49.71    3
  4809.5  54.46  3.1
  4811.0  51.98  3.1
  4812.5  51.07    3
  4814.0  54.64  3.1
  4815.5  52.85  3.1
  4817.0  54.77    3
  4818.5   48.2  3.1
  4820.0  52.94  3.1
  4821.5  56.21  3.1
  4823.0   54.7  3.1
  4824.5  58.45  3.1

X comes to 4.25 angstrom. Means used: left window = 50.8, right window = 50.9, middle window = 48.4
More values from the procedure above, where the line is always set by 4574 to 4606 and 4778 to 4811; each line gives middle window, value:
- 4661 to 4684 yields 0.40 angstrom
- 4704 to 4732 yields 1.26 angstrom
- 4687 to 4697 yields 0.38 angstrom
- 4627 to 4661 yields -1.55 angstrom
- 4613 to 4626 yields -1.37 angstrom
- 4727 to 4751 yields 0.33 angstrom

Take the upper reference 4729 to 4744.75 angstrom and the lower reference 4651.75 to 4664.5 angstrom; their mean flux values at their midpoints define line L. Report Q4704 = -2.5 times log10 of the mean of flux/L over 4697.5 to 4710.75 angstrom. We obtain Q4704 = 0.07 mag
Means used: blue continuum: 49.1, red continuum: 49.1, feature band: 46.2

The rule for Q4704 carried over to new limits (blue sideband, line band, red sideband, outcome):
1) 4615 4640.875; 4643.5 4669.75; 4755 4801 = 0.05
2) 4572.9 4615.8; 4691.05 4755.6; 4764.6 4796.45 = 0.02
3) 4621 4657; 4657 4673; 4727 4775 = 0.09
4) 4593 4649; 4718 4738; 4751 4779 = 0.02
